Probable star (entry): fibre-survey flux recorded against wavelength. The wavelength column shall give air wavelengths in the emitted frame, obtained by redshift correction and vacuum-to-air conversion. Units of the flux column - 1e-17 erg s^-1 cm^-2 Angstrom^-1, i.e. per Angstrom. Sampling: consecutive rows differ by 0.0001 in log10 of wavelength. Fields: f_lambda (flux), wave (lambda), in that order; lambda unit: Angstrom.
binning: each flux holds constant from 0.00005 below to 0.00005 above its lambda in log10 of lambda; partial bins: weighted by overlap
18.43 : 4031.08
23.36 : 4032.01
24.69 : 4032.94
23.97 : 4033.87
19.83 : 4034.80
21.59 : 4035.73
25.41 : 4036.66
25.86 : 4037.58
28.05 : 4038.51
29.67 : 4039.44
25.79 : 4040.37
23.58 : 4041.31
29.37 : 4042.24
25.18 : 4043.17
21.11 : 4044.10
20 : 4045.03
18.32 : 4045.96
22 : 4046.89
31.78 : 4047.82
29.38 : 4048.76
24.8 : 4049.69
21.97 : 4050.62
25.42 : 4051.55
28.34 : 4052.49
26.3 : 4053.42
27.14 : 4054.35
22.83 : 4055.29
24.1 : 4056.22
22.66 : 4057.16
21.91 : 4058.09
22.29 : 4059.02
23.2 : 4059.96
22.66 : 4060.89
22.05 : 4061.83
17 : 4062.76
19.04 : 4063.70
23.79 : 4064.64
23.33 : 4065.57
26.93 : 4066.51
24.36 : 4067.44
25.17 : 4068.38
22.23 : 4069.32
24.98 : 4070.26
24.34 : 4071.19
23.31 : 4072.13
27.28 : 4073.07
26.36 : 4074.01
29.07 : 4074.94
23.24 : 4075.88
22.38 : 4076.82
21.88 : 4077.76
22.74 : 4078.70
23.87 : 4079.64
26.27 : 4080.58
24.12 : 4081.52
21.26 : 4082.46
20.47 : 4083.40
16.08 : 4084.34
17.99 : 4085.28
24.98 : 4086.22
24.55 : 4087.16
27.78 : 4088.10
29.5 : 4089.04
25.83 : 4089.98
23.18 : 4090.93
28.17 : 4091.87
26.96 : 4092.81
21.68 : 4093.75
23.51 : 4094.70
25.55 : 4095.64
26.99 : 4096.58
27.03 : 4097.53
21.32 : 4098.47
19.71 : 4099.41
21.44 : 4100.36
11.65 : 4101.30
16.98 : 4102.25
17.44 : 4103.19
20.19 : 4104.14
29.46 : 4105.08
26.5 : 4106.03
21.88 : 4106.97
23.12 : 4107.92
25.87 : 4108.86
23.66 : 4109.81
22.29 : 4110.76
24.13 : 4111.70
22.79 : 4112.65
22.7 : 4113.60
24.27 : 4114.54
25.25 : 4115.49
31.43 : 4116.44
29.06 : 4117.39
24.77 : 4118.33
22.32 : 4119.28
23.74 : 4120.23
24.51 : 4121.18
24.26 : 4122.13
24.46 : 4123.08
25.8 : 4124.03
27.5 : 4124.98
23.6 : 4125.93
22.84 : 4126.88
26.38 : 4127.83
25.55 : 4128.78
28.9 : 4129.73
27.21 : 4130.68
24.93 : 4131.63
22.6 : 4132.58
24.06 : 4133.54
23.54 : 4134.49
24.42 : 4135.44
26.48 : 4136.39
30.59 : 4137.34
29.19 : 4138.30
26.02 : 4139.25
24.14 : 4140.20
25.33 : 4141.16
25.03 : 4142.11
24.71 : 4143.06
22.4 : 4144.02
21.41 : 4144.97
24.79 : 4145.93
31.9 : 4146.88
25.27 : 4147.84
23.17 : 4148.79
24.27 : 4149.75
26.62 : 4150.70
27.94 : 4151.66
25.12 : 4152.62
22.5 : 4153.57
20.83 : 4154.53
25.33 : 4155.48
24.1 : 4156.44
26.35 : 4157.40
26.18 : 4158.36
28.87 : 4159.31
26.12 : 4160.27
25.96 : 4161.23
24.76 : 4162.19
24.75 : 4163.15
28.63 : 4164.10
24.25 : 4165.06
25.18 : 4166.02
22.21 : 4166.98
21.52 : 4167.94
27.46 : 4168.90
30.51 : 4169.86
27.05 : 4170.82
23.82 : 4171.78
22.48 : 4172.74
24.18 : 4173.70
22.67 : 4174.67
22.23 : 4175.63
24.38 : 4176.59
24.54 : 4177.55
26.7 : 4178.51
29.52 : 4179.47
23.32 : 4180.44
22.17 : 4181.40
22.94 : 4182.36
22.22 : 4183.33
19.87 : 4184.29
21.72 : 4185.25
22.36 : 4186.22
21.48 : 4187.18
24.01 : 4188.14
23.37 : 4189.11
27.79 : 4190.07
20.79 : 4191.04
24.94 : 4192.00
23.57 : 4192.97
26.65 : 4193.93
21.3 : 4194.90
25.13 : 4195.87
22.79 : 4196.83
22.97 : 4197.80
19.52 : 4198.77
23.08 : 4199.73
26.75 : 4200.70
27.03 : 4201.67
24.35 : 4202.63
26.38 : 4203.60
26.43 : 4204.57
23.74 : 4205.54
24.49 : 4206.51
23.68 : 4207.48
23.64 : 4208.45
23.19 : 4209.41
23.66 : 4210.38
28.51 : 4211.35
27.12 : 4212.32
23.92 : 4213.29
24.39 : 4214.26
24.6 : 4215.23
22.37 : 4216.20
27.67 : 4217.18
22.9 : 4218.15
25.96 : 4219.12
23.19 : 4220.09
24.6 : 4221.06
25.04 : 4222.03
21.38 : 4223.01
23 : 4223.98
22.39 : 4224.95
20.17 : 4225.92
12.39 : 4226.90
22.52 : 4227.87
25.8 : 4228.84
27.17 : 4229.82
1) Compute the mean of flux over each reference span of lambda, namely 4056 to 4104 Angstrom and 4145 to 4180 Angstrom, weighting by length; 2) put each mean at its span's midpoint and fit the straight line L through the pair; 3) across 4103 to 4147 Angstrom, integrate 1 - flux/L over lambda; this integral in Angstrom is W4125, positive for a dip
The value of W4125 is -1.2 Angstrom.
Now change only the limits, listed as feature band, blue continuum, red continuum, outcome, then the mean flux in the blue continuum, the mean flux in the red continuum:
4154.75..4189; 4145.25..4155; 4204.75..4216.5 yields 0.6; 25.2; 24.5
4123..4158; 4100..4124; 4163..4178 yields -1.8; 23.4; 24.7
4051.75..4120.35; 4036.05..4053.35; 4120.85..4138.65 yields 4.8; 25.3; 25.6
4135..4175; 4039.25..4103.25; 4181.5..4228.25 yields -2.9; 23.7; 23.6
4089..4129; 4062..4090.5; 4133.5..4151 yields 0.9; 23.7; 25.5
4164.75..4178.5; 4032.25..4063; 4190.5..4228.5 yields -0.4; 24.2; 23.8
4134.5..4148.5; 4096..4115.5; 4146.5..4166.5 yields -0.6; 22.6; 25.6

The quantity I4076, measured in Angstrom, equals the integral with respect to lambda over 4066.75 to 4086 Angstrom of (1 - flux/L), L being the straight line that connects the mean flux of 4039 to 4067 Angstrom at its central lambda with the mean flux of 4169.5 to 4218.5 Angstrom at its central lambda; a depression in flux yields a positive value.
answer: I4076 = 0.5 Angstrom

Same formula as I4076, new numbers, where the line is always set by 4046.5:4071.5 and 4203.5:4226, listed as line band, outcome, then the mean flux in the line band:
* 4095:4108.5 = 1.12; 22.2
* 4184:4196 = 0.48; 23.3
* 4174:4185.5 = 0.32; 23.6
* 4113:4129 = -0.67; 25.2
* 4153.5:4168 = -0.47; 25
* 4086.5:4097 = -0.72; 25.8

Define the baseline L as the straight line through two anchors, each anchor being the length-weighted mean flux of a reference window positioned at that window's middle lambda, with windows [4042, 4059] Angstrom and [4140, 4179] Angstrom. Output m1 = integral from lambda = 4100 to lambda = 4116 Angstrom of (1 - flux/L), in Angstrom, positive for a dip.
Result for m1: 1.6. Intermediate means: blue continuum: 24.5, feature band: 22.4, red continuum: 25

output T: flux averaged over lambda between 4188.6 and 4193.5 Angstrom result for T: 24.1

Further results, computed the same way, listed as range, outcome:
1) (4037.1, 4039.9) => 27.9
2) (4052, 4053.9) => 27.3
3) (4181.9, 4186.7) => 21.8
